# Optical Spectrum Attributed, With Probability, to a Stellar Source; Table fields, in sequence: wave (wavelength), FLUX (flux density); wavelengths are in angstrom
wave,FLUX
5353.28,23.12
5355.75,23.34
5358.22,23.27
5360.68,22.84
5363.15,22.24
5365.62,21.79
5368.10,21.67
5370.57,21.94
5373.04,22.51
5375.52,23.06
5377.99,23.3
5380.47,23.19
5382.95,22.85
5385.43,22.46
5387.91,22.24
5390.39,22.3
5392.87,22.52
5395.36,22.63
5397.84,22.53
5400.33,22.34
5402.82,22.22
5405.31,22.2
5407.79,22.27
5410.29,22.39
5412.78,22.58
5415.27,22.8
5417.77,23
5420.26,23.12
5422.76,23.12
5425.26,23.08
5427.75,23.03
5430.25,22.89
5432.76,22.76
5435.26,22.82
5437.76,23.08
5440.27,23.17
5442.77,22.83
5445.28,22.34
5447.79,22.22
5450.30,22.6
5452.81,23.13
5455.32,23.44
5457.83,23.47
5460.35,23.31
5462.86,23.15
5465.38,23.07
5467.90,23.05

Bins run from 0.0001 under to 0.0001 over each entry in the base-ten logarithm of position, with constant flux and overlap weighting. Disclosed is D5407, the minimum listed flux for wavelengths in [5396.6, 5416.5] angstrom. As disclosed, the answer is 22.2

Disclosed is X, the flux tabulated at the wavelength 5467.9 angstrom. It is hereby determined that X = 23.05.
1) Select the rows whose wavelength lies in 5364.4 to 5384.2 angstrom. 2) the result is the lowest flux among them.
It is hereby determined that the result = 21.67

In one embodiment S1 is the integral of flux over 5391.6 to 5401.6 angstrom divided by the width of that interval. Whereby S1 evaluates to 22.5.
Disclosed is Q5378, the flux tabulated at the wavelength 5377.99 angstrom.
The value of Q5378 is 23.3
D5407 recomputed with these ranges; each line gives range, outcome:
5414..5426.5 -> 22.8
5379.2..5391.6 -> 22.24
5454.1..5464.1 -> 23.15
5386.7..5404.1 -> 22.22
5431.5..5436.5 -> 22.76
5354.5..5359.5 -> 23.27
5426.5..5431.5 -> 22.89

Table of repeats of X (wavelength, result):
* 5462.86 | 23.15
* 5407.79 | 22.27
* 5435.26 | 22.82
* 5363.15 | 22.24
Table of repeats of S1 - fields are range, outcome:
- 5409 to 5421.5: 22.8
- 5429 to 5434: 22.8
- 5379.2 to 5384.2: 23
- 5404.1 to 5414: 22.4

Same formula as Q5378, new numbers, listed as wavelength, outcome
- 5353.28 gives 23.12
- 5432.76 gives 22.76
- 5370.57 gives 21.94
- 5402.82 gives 22.22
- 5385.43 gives 22.46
